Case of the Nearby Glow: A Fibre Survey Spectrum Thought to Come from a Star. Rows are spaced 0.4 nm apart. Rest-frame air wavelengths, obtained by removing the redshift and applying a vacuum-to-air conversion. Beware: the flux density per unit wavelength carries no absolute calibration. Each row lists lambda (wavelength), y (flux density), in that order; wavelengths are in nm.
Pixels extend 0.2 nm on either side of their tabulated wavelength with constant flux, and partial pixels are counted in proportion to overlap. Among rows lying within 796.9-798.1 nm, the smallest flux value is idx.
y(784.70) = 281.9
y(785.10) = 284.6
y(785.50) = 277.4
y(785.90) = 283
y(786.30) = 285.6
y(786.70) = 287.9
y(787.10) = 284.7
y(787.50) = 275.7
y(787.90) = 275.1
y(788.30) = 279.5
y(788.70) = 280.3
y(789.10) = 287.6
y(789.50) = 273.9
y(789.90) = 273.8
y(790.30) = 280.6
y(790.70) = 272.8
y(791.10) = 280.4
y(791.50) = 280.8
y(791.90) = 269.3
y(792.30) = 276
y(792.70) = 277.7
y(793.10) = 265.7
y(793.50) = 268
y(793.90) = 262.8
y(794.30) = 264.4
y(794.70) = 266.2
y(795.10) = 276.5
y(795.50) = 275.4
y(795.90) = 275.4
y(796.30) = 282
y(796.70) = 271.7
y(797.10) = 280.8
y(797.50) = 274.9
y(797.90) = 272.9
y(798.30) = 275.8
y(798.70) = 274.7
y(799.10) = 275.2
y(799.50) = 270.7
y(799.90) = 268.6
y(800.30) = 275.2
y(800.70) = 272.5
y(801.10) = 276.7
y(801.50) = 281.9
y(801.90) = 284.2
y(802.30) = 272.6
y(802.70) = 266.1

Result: 272.9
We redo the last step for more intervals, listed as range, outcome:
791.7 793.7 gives 265.7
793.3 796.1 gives 262.8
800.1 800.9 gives 272.5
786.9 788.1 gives 275.1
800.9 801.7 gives 276.7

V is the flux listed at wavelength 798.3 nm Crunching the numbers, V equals 275.8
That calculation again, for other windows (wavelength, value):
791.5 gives 280.8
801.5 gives 281.9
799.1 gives 275.2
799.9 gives 268.6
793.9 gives 262.8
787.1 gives 284.7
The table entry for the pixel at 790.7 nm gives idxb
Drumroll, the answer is 272.8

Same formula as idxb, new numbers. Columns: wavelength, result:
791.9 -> 269.3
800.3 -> 275.2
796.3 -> 282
